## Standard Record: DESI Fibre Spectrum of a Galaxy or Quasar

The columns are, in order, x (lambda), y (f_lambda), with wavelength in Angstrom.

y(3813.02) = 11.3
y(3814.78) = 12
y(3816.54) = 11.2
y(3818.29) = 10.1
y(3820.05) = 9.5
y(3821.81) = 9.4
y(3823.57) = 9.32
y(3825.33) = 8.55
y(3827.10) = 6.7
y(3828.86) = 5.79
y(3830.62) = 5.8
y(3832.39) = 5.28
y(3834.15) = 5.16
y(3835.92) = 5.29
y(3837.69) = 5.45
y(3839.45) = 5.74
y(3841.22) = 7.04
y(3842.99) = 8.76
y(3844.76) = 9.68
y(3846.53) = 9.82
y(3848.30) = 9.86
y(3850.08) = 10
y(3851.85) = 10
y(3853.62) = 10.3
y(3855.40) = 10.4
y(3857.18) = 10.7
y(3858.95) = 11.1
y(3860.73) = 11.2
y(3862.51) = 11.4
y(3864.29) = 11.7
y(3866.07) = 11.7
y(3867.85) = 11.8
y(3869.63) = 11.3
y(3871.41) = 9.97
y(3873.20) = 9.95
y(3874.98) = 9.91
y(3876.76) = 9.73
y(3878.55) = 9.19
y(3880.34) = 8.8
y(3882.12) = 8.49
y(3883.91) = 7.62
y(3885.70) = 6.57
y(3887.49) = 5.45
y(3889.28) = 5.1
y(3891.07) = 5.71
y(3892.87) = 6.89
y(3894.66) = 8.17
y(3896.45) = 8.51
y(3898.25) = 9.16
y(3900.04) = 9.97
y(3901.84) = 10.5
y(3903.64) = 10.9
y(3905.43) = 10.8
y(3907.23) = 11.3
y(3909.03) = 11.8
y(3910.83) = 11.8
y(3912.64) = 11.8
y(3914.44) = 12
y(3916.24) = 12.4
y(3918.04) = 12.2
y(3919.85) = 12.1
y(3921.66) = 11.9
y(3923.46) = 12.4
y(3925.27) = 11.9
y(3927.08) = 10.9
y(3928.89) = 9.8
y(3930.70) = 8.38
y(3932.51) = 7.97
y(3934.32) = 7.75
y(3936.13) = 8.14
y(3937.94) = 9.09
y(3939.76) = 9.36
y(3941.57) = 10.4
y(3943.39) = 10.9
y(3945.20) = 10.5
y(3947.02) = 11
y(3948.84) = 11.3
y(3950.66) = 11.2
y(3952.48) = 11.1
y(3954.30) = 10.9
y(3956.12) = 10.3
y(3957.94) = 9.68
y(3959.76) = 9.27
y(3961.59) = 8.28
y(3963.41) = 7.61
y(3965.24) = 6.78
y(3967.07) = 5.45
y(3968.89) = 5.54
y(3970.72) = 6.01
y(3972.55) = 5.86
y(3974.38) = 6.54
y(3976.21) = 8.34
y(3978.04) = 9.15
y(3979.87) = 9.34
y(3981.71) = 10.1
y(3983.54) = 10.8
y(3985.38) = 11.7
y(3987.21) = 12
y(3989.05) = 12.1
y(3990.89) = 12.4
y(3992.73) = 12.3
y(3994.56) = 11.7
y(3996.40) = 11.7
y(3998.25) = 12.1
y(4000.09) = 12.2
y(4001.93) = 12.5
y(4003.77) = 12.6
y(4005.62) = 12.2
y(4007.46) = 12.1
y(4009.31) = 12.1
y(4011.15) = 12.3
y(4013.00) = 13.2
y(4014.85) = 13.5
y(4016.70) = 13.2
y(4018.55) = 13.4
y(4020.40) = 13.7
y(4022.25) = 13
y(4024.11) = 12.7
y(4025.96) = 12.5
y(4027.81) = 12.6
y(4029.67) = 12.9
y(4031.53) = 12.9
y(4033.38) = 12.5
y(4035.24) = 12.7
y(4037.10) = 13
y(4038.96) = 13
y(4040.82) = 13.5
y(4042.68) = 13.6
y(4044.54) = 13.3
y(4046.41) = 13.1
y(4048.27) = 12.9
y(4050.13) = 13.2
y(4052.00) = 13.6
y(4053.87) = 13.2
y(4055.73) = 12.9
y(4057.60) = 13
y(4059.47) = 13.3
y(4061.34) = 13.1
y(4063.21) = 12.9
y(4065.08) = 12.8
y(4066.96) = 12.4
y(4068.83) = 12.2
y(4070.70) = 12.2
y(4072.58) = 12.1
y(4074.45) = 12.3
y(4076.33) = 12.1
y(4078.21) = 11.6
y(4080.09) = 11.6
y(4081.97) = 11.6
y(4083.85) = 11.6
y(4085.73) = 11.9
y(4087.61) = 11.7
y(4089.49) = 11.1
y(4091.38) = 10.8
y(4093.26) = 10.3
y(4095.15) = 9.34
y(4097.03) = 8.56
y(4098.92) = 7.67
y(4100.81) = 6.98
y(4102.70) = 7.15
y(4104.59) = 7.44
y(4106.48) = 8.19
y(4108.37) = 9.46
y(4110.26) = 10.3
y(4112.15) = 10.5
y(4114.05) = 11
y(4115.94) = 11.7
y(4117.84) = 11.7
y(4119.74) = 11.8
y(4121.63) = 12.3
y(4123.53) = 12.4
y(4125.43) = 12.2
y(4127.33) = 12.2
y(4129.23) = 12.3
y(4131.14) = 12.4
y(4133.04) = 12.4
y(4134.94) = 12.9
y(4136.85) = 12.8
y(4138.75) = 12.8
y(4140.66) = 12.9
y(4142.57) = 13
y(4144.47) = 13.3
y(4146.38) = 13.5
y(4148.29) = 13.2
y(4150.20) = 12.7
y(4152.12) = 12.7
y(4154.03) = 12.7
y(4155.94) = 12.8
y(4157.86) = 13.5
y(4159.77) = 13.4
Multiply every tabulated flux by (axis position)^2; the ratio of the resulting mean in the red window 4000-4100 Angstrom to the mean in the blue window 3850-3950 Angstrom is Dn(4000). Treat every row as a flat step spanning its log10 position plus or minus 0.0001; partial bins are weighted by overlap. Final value 1.3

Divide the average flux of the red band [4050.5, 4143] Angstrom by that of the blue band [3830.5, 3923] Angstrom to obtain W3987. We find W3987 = 1.22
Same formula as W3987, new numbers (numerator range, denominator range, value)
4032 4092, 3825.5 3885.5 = 1.40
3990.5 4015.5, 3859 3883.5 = 1.19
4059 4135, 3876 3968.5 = 1.16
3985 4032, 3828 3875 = 1.38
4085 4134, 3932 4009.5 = 1.06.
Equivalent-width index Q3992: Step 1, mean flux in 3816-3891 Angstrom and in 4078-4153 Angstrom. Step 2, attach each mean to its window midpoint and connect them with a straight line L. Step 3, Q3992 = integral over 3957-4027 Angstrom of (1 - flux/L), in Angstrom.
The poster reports -4.0 Angstrom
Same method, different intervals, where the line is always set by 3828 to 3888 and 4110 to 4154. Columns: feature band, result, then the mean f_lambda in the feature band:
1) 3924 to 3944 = 0.6 Angstrom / 9.54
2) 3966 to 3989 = 4.1 Angstrom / 8.53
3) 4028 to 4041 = -2.1 Angstrom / 12.9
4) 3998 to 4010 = -1.7 Angstrom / 12.3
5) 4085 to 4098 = 1.5 Angstrom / 10.5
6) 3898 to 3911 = -1.8 Angstrom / 10.8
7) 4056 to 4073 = -1.8 Angstrom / 12.7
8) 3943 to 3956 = -1.2 Angstrom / 10.9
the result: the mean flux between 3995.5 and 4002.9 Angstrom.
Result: 12.1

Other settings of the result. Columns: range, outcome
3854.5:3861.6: 10.8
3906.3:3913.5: 11.7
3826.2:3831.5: 6.1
